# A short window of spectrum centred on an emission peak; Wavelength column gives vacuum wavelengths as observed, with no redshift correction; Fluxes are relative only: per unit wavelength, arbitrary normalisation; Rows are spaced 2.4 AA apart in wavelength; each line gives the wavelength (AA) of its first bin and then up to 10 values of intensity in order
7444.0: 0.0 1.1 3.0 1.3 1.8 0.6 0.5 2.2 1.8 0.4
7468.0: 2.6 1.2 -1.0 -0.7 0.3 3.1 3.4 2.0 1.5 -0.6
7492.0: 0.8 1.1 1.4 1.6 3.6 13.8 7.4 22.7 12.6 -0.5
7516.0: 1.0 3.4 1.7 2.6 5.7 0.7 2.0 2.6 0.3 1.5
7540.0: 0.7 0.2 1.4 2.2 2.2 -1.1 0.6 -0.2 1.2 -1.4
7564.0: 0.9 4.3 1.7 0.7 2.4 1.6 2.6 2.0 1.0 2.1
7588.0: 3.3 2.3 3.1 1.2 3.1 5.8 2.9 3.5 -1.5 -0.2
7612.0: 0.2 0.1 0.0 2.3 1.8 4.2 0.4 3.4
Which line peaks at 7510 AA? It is [O II] 3727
